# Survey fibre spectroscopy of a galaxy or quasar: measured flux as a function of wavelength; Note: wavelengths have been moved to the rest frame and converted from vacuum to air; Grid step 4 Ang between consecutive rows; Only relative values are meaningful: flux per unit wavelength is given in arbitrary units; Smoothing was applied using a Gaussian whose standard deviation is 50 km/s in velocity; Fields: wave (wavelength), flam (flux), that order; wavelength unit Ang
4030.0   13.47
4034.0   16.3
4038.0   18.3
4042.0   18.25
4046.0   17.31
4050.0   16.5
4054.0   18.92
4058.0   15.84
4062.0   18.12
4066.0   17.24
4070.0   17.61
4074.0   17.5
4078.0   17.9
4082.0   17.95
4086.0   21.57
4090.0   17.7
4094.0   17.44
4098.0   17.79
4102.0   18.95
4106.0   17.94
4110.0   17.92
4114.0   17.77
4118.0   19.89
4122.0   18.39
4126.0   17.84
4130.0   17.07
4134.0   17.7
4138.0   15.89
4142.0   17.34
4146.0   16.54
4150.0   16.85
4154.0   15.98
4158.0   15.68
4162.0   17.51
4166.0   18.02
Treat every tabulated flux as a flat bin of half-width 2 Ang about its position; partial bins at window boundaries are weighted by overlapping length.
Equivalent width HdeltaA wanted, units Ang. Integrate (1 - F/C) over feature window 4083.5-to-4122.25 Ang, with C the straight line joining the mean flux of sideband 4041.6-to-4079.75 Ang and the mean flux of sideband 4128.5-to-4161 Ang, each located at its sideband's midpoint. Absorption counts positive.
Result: -3.3 Ang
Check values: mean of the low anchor 17.5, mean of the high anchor 16.7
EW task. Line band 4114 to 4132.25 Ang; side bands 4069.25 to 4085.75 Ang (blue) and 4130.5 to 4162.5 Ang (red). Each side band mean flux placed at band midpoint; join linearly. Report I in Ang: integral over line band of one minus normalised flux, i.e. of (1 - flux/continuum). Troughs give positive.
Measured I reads -1.1 Ang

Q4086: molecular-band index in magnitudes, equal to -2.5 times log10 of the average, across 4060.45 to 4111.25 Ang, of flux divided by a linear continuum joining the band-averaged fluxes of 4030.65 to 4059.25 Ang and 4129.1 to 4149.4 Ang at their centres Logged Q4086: -0.07 mag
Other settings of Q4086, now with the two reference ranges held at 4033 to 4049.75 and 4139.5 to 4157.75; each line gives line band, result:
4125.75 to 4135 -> -0.05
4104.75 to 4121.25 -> -0.09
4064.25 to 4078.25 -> -0.02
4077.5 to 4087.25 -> -0.12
